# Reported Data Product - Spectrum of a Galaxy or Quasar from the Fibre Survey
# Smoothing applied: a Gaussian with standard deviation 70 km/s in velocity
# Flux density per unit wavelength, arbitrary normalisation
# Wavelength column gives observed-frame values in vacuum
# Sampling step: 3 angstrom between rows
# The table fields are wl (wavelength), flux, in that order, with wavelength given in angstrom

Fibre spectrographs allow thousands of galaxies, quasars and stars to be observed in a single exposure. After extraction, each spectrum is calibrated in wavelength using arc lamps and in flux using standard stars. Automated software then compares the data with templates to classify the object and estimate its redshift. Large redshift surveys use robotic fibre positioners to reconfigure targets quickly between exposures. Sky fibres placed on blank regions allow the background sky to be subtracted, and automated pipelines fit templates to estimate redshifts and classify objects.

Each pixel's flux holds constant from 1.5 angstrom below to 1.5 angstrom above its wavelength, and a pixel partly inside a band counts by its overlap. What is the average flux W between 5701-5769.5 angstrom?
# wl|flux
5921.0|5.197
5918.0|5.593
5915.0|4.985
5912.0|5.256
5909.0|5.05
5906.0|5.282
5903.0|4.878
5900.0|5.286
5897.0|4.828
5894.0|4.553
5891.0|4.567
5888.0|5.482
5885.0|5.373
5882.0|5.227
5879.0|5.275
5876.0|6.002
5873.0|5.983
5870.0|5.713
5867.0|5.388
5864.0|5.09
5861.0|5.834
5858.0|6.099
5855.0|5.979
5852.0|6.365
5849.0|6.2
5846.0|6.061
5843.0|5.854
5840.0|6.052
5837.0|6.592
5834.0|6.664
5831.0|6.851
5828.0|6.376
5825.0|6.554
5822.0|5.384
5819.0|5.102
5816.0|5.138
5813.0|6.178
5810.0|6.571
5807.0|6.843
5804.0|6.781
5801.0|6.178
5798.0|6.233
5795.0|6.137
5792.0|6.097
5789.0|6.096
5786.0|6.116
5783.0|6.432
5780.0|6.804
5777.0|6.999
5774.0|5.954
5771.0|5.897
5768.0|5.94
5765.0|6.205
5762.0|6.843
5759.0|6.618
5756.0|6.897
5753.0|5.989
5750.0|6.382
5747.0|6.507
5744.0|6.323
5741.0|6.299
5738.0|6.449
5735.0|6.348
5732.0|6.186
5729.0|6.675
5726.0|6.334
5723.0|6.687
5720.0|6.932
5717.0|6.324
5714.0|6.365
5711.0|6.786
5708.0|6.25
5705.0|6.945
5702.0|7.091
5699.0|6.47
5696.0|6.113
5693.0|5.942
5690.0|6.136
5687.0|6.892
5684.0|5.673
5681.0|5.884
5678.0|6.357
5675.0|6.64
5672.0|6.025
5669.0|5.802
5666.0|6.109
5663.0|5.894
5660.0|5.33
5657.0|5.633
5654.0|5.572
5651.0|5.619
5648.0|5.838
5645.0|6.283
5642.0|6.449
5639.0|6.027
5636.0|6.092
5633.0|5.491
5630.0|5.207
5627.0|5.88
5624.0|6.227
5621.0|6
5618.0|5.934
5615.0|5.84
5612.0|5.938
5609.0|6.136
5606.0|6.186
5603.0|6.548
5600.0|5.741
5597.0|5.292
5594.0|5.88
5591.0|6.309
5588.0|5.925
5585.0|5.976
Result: 6.49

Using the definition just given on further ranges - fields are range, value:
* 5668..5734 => 6.39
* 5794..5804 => 6.27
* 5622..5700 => 5.98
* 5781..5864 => 6.16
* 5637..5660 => 5.88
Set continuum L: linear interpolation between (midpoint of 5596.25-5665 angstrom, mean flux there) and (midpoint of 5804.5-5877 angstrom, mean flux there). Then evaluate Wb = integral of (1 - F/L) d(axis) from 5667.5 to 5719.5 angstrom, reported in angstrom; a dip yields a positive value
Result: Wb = -3.6 angstrom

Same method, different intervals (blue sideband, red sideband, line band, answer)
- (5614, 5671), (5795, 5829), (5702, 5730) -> -3.0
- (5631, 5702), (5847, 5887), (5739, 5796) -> -4.5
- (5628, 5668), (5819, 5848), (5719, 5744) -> -2.0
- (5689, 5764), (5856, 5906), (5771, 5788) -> -0.9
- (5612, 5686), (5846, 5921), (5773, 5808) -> -4.7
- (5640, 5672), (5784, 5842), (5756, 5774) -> -0.7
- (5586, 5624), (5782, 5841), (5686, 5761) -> -4.4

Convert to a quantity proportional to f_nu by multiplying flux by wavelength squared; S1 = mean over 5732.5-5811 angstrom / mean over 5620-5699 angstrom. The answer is 1.1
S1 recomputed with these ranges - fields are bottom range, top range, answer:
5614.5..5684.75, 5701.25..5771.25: 1.13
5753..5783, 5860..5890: 0.89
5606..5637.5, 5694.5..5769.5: 1.14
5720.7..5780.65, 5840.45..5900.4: 0.90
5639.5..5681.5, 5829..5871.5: 1.08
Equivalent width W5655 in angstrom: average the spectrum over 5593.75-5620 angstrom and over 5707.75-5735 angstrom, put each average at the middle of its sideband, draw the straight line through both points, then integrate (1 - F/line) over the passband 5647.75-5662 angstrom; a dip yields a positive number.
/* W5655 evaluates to 1.4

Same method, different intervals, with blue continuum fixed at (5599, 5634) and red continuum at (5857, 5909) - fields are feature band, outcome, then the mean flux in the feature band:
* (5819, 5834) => -2.07 angstrom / 6.21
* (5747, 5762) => -2.38 angstrom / 6.51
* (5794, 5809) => -2.54 angstrom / 6.45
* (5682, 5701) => -1.50 angstrom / 6.22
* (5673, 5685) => -0.74 angstrom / 6.15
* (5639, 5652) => -0.42 angstrom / 6.06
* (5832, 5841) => -1.73 angstrom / 6.48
